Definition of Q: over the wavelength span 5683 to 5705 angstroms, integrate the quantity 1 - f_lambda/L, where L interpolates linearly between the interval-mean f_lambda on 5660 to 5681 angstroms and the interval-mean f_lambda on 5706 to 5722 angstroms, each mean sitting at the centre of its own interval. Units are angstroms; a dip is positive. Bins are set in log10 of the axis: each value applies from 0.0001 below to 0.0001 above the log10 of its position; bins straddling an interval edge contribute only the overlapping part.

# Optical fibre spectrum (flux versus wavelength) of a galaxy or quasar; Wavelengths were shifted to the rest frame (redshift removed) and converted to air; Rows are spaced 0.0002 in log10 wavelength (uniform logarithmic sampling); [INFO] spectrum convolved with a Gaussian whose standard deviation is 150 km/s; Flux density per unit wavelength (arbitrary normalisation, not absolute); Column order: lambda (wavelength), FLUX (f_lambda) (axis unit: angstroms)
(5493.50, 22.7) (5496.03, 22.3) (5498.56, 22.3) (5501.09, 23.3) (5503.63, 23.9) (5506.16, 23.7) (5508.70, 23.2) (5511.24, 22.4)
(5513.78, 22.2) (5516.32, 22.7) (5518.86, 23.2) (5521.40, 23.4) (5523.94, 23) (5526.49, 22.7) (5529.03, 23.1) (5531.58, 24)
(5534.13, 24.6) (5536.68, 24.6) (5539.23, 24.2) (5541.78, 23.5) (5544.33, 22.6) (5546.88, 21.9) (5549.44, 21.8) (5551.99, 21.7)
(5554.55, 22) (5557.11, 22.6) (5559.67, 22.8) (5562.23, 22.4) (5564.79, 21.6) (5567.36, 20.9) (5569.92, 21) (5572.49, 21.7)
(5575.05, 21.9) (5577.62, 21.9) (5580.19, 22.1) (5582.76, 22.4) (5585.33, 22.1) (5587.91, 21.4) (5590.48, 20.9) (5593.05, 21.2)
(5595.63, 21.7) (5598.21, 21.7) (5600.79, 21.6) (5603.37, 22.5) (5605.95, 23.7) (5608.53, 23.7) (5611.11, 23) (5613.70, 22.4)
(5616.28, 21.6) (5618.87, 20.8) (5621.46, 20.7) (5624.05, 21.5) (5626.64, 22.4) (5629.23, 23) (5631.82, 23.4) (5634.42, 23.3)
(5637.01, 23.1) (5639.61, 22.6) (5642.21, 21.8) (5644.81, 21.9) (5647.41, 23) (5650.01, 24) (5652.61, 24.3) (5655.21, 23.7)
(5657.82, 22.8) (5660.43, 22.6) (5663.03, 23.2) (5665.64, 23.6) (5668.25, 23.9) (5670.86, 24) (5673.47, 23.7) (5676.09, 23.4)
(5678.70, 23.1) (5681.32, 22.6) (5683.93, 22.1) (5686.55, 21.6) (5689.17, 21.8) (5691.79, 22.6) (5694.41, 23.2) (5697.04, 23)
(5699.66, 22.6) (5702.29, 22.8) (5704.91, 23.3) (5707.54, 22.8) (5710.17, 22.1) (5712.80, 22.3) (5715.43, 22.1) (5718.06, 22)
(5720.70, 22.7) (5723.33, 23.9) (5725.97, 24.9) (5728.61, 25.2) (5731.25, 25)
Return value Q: 0.3 angstroms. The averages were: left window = 23.4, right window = 22.3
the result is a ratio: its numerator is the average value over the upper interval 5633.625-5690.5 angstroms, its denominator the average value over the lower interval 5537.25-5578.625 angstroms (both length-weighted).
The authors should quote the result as 1.0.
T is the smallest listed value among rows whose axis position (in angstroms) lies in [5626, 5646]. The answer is 21.8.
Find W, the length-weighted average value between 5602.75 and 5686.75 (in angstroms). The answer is 22.8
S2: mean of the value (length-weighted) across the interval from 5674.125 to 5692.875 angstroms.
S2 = 22.5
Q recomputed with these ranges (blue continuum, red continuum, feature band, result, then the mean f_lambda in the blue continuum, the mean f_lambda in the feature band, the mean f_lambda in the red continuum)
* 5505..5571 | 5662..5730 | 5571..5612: 1.4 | 22.8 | 22.1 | 23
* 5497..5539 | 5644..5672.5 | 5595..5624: 1.6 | 23.3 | 22.1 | 23.4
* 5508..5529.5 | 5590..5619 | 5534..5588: 0.5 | 22.9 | 22.3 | 22.2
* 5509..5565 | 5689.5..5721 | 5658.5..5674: -0.5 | 22.9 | 23.5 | 22.6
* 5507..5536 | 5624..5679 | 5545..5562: 0.7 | 23.2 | 22.2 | 23.1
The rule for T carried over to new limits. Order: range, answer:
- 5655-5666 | 22.6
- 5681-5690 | 21.6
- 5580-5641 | 20.7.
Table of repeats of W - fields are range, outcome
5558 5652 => 22.2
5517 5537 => 23.5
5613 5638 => 22.2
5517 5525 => 23.2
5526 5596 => 22.3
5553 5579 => 21.9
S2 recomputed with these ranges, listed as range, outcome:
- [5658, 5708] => 22.9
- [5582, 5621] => 22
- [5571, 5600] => 21.7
